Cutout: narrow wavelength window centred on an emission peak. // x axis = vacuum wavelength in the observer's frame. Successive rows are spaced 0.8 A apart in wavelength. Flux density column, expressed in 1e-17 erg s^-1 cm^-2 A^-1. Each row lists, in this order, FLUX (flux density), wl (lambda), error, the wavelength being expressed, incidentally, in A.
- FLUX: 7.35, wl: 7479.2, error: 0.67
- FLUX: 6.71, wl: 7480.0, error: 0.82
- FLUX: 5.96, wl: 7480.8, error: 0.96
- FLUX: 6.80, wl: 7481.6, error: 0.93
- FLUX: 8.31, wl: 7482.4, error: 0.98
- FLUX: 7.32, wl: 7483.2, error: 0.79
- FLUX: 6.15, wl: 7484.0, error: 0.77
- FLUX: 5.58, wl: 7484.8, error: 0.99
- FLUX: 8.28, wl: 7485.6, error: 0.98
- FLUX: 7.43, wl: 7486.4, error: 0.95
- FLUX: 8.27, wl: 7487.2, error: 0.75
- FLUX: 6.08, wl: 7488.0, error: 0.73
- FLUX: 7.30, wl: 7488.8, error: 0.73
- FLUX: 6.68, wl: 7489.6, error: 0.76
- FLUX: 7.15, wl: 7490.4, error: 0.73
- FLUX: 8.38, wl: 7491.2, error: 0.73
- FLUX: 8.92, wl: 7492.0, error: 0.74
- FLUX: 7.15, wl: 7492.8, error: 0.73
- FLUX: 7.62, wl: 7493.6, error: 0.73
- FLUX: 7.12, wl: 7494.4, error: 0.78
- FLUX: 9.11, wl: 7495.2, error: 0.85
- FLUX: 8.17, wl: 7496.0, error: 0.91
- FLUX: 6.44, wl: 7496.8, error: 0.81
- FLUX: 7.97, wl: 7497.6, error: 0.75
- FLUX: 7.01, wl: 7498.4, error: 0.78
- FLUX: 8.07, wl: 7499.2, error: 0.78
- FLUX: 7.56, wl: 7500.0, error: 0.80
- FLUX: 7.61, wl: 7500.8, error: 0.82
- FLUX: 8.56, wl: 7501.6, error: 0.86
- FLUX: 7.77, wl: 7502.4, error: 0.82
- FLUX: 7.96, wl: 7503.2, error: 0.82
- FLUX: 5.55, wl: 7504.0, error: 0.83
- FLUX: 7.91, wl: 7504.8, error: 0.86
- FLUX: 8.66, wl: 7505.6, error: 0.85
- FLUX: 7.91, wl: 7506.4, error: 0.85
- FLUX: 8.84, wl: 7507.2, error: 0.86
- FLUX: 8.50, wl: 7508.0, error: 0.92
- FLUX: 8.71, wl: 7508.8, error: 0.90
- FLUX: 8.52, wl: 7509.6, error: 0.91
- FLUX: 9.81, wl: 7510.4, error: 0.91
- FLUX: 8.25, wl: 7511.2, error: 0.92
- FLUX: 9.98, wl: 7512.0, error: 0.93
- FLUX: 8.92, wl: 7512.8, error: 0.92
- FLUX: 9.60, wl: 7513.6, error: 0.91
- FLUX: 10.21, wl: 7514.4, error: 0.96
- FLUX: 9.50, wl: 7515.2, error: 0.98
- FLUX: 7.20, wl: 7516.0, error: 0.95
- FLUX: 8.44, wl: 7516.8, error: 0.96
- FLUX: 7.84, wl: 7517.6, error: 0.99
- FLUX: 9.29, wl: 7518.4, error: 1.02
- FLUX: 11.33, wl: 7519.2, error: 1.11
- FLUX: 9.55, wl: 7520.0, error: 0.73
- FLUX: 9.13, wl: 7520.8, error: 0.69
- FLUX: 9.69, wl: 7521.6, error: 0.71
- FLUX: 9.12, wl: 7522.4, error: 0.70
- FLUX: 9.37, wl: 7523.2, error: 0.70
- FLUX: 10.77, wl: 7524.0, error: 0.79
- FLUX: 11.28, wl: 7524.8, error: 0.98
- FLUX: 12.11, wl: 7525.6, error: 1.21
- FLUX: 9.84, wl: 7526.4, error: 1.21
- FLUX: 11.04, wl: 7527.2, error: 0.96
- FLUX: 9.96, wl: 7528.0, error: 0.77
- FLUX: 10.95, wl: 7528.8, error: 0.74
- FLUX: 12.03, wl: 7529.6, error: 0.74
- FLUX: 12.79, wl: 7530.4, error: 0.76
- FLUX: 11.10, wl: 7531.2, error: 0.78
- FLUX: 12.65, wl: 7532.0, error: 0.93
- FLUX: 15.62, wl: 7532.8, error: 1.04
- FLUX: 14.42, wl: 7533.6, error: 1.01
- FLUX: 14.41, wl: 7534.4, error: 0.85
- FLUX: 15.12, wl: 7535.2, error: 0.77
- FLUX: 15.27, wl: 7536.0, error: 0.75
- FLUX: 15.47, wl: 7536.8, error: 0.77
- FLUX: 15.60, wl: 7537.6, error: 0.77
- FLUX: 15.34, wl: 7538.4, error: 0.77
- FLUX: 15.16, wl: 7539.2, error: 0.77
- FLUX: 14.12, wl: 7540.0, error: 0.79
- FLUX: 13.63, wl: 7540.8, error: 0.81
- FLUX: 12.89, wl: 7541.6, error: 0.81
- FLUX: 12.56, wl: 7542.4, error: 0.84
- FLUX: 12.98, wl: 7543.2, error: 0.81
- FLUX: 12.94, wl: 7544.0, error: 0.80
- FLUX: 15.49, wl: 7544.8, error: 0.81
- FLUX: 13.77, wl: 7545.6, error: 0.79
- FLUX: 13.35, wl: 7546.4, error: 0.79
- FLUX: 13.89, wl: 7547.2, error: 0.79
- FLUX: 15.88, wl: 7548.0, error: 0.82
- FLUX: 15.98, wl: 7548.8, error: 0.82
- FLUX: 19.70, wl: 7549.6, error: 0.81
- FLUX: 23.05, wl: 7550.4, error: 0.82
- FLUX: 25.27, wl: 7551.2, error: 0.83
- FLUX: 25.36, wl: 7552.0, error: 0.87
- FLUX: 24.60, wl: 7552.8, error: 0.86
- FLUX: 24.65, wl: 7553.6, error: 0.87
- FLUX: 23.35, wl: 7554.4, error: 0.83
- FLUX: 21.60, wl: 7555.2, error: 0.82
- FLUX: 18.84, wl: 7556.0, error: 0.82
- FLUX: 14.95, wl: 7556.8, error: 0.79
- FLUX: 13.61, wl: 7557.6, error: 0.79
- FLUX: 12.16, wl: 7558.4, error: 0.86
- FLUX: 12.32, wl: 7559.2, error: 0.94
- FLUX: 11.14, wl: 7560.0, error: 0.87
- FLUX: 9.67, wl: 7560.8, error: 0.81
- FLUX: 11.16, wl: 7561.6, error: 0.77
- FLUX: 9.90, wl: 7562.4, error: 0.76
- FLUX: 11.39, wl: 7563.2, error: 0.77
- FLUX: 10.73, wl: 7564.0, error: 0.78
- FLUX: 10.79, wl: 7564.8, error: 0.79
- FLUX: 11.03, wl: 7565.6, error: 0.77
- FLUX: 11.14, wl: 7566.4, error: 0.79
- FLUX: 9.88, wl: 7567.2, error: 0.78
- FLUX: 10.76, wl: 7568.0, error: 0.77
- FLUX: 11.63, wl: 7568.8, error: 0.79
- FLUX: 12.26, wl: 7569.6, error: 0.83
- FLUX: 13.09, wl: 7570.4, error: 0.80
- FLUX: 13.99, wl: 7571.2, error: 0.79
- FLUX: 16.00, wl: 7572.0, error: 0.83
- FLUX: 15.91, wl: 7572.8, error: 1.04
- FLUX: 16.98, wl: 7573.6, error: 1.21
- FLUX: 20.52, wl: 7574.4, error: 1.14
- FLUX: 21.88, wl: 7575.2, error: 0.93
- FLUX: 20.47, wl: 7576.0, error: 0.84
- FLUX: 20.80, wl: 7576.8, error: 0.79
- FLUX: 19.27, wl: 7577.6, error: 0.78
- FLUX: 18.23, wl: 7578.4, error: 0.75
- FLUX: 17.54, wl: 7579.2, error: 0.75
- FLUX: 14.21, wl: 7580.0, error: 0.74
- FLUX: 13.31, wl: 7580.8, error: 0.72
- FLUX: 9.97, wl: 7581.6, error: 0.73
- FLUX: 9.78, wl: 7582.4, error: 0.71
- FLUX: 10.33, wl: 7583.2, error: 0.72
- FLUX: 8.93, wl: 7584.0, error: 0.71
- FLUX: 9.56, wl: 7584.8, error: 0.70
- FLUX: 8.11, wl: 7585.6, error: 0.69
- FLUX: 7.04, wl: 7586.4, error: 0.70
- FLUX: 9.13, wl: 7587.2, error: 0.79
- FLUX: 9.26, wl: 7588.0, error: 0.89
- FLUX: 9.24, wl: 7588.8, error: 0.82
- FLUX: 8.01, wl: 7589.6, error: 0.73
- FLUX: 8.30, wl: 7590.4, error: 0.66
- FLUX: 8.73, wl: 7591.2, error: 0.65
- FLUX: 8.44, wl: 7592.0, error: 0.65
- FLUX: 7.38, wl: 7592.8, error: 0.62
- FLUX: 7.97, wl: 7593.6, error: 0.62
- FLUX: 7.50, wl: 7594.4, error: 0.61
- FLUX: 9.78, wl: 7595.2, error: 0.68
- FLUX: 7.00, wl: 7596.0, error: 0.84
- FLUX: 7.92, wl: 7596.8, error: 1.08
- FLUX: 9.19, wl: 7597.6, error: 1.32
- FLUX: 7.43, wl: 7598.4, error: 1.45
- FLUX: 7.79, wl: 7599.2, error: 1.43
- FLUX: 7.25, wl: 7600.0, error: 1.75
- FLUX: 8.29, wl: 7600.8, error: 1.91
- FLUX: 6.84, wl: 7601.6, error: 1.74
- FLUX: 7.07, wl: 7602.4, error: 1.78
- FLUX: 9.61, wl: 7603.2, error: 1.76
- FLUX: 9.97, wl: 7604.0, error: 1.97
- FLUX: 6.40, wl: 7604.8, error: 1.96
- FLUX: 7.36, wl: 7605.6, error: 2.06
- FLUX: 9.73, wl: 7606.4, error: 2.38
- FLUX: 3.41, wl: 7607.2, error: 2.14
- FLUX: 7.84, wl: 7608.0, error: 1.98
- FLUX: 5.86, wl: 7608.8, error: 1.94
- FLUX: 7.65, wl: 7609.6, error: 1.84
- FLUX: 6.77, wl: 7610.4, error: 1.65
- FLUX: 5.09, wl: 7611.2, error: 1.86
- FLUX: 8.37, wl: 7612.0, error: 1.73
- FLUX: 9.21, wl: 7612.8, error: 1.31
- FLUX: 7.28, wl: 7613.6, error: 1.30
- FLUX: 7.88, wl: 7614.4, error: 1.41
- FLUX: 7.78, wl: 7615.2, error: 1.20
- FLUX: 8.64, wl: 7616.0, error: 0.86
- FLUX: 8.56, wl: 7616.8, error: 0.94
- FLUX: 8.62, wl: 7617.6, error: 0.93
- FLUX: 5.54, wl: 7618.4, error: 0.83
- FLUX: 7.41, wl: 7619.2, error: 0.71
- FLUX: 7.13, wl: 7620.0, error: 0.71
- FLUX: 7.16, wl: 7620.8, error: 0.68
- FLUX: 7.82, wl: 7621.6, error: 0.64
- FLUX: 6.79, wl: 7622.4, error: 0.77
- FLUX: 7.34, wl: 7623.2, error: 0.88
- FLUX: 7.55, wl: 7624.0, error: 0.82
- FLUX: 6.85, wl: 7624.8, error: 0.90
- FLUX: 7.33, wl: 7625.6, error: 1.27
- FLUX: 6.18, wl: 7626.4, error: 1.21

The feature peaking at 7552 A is H-alpha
